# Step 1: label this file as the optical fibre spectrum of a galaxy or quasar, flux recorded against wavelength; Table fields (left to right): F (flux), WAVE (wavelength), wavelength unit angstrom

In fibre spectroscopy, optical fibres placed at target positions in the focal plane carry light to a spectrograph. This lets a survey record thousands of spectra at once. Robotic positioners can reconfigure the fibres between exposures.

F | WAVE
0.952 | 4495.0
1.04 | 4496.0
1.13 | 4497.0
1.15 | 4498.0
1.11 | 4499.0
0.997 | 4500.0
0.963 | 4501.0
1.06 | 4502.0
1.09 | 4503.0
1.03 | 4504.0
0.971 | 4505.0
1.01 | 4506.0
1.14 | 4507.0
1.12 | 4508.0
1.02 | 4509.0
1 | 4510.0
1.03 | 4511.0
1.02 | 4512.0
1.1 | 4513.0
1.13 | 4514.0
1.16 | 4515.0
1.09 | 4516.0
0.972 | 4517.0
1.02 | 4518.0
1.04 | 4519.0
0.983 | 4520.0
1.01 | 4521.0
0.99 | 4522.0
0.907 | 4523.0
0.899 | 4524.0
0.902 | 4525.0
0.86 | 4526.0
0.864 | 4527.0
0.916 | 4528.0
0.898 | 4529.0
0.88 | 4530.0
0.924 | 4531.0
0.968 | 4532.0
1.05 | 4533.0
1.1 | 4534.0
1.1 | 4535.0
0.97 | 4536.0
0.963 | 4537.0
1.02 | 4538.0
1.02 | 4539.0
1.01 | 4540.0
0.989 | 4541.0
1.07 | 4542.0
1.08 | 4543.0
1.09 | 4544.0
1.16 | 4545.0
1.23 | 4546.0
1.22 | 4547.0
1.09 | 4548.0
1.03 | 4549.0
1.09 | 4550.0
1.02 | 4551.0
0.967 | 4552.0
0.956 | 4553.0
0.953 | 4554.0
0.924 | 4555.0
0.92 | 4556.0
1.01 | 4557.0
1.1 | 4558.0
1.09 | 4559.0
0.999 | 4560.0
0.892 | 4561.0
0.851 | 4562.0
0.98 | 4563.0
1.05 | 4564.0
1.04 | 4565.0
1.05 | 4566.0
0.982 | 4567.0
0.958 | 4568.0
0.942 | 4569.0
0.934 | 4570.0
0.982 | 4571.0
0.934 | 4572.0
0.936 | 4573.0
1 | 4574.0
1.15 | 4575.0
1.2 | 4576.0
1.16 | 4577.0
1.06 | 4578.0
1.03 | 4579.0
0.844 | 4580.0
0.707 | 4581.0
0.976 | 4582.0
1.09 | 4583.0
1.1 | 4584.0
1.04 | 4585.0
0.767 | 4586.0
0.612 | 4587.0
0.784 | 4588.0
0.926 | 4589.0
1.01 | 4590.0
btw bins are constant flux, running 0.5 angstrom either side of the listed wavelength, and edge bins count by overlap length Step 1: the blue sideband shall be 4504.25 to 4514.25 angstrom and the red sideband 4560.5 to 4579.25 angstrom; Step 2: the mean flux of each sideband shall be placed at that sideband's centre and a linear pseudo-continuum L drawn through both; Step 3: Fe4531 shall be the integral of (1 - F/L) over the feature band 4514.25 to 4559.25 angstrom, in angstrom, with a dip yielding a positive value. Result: 0.8 angstrom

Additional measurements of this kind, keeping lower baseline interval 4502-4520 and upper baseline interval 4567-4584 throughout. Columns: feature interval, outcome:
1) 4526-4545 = 0.7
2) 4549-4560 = 0.1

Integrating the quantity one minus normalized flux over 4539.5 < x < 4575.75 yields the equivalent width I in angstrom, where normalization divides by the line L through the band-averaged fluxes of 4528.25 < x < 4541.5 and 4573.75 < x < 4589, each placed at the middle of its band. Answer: -1.5 angstrom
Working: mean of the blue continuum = 0.99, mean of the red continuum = 0.966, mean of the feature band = 1.02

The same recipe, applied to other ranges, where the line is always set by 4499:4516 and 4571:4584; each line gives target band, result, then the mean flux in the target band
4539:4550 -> -0.7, 1.09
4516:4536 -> 1.5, 0.966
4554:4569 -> 0.5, 0.986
